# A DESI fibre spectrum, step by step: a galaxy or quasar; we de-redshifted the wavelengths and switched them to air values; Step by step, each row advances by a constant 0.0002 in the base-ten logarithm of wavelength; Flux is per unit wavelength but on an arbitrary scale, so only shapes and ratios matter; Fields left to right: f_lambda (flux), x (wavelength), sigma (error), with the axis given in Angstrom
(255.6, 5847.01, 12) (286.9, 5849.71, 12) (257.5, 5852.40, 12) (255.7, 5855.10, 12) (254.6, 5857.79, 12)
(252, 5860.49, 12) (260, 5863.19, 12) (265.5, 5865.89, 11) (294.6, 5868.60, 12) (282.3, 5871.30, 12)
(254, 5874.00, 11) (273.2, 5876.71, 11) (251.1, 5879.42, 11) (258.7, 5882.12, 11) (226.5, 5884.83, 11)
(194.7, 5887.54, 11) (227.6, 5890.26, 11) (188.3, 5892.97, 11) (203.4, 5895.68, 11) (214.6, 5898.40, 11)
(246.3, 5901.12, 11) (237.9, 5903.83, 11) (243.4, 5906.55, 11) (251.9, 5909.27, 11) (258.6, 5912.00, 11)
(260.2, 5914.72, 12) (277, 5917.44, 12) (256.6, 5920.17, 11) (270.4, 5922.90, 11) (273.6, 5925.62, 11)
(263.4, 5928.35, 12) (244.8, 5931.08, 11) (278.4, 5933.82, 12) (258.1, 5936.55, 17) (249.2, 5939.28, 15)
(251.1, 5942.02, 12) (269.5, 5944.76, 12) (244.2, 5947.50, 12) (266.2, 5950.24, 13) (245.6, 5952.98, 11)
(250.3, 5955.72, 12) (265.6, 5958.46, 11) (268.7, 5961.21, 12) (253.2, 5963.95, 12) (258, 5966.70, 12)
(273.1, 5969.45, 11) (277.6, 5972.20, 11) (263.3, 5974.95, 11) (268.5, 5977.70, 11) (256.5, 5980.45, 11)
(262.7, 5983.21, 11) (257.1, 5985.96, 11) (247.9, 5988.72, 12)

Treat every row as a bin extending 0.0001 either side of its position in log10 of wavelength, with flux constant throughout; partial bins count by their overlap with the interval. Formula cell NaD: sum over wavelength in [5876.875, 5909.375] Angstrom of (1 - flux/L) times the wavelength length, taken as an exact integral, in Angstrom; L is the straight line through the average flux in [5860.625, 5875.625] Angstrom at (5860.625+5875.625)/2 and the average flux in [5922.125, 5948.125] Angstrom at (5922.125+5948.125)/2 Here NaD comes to 4.5 Angstrom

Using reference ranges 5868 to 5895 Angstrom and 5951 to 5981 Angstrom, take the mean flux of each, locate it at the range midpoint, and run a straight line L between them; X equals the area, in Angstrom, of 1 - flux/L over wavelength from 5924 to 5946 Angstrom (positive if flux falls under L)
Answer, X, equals -0.5 Angstrom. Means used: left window 243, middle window 261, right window 262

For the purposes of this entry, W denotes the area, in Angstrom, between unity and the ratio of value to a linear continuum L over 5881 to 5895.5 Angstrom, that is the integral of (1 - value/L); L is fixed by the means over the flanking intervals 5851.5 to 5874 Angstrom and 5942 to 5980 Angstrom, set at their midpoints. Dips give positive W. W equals 2.6 Angstrom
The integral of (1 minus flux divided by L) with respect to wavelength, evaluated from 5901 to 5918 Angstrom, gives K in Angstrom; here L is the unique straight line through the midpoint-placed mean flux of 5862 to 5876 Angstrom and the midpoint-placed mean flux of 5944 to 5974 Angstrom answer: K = 0.9 Angstrom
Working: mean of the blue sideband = 271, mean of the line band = 253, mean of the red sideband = 261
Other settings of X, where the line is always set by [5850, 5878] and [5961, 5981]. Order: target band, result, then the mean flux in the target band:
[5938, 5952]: 0.5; 256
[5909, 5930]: 0.1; 264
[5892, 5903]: 2.1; 215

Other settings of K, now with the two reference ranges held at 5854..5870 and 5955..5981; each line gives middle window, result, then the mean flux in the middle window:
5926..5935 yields 0.0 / 263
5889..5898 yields 1.9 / 207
